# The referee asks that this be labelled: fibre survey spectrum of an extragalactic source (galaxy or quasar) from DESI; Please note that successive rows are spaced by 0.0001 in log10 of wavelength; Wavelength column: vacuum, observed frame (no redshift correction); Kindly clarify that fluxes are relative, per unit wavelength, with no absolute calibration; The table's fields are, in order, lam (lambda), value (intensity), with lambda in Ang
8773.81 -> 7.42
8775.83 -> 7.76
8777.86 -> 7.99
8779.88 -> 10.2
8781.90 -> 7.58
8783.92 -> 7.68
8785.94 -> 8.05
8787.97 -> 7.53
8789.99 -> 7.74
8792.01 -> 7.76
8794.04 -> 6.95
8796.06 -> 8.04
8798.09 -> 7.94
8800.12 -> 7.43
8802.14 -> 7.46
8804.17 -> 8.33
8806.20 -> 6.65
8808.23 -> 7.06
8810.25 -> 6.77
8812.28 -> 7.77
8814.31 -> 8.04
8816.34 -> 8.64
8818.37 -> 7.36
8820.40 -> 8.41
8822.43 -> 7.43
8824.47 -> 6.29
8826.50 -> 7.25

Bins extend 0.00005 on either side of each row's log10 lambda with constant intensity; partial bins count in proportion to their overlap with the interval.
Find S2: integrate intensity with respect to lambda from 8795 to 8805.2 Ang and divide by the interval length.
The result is 7.83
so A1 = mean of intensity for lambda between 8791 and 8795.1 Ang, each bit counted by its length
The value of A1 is 7.37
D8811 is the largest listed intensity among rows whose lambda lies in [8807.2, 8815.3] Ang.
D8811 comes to 8.04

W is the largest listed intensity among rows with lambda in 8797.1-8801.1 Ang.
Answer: 7.94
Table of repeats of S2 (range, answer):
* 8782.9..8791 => 7.75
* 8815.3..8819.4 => 8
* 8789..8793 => 7.76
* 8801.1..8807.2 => 7.48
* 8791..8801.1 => 7.62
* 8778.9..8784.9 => 8.49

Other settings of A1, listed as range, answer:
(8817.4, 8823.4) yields 7.74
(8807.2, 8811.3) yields 6.93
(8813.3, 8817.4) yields 8.33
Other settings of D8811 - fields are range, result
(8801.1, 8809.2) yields 8.33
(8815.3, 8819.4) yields 8.64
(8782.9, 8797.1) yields 8.05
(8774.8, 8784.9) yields 10.2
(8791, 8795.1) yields 7.76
